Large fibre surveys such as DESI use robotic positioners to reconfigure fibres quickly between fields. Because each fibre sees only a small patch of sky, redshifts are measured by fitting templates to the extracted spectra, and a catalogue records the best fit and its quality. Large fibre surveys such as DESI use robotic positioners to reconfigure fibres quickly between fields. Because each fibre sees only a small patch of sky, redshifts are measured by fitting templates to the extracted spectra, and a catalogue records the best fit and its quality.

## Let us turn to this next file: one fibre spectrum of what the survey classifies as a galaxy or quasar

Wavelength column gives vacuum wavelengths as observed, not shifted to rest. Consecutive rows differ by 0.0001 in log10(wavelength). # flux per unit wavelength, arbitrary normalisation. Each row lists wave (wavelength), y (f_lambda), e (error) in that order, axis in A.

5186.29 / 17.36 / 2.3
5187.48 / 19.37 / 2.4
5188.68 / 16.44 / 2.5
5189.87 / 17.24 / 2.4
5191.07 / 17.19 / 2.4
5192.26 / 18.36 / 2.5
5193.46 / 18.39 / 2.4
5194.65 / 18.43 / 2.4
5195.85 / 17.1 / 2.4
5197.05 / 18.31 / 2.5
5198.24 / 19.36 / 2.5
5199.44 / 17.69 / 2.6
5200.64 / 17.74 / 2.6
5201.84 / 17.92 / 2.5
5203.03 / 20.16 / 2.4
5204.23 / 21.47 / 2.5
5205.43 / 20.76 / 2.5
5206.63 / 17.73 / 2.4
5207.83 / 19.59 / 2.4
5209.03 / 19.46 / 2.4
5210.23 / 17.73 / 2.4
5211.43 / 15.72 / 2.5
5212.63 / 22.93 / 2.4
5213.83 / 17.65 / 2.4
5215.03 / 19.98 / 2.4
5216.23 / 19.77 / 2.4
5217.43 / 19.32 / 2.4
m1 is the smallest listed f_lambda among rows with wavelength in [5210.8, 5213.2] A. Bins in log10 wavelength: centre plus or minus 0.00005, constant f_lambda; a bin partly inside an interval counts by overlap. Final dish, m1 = 15.72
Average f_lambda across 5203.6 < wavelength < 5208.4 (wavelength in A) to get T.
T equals 19.9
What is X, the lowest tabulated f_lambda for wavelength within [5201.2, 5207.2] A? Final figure 17.73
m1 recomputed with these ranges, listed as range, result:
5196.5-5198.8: 18.31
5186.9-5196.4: 16.44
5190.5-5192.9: 17.19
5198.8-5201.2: 17.69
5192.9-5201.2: 17.1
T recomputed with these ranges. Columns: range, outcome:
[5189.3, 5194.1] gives 17.8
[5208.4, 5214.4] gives 18.7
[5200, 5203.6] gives 18.6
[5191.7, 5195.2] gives 18.4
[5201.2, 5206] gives 20.1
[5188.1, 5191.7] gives 17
